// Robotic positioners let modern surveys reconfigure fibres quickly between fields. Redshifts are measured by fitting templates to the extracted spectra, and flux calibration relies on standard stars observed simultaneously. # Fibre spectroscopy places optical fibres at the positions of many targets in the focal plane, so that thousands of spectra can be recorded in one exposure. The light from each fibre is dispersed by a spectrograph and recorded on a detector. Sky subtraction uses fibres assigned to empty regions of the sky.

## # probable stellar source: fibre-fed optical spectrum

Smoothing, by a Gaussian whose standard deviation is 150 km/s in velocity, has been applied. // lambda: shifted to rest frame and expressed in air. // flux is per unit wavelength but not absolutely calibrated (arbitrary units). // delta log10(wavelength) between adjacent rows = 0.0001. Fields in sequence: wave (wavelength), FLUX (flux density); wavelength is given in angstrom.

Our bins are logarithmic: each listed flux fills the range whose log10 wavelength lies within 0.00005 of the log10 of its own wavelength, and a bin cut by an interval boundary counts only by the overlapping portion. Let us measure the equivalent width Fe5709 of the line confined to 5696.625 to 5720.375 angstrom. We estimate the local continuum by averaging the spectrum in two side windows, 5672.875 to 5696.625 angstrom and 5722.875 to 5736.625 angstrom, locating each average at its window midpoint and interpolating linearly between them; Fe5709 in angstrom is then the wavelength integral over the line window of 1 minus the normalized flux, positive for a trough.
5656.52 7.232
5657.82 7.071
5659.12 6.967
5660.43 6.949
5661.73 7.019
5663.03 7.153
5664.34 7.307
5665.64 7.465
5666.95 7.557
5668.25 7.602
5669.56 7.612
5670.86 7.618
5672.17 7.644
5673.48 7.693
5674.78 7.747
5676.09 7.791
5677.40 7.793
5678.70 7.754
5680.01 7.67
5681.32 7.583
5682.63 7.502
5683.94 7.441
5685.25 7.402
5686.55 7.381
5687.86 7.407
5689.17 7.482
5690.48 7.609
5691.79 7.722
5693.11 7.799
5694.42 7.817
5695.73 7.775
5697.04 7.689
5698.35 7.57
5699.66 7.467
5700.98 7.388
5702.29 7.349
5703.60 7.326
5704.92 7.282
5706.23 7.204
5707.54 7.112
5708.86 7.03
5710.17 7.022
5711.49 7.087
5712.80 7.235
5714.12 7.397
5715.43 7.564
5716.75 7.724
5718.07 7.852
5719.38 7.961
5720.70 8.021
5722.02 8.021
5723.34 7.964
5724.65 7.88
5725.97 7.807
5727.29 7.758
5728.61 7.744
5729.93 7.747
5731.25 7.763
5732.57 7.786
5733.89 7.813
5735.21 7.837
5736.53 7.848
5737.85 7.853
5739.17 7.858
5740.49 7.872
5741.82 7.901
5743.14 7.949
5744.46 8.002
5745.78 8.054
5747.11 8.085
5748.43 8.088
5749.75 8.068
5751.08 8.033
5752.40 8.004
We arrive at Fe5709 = 1.0 angstrom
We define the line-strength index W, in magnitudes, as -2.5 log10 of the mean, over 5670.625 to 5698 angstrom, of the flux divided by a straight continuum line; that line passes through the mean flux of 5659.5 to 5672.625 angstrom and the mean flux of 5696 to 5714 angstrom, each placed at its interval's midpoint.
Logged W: -0.04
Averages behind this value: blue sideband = 7.38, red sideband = 7.3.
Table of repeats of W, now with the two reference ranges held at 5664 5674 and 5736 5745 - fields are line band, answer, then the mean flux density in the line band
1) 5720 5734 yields 0.00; 7.84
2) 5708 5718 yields 0.07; 7.32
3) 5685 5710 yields 0.03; 7.46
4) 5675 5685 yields 0.00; 7.64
